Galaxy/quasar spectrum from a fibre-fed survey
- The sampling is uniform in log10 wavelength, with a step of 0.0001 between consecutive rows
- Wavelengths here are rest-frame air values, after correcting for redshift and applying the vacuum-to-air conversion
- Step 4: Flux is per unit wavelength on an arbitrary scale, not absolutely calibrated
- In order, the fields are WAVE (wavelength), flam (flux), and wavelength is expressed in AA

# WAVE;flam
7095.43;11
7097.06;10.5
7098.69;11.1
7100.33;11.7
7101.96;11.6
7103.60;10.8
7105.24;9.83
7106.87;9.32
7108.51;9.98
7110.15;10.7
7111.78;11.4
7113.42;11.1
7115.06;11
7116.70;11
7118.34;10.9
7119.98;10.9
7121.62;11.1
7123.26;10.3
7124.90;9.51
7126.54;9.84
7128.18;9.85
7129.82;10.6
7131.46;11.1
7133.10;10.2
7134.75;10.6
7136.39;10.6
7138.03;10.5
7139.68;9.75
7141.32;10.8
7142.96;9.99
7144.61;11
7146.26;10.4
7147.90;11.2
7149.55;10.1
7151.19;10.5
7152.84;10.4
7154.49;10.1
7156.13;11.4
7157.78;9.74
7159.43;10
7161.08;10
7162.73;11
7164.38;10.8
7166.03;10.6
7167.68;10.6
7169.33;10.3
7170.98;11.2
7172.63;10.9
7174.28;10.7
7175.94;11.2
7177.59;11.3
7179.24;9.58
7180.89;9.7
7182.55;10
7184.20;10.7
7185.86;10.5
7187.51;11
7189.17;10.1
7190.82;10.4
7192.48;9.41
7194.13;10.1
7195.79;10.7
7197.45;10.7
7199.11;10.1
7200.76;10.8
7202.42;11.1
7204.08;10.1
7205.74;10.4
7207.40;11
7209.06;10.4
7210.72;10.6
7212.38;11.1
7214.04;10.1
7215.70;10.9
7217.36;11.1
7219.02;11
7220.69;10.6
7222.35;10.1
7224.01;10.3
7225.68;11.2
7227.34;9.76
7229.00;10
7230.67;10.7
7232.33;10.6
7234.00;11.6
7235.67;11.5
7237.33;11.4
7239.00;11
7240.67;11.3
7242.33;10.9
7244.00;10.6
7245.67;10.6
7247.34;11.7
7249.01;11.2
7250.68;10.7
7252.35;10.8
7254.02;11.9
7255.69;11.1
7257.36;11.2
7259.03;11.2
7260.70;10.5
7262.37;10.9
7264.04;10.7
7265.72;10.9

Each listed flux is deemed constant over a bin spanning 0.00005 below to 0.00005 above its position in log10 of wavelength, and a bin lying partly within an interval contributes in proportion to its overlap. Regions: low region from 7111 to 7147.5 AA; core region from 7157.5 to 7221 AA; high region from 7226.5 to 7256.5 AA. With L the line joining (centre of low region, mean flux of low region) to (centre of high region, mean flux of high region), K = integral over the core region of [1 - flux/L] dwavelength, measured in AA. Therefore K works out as 1.5 AA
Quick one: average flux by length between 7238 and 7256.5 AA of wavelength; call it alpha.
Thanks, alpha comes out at 11.1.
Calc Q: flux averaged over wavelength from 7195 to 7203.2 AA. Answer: 10.7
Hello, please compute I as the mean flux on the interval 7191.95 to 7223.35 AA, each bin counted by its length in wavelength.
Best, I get 10.6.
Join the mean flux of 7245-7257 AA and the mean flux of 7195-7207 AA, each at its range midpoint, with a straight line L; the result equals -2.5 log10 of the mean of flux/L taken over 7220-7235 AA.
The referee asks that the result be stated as 0.03 mag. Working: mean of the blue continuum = 10.6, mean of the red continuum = 11.2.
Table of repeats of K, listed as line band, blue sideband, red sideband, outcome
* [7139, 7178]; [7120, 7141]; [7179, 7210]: -0.8 AA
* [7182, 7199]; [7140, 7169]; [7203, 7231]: 0.3 AA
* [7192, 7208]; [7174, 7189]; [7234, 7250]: 0.4 AA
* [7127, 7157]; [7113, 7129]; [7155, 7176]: 0.2 AA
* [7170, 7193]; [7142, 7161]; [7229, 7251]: 0.3 AA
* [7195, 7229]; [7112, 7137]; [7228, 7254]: 0.9 AA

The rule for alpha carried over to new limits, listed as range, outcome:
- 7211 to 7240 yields 10.8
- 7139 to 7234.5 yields 10.5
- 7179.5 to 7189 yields 10.3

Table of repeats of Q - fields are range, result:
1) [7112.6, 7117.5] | 11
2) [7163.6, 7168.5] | 10.7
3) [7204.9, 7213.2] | 10.7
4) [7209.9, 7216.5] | 10.7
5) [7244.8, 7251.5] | 11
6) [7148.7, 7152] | 10.3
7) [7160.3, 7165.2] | 10.6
